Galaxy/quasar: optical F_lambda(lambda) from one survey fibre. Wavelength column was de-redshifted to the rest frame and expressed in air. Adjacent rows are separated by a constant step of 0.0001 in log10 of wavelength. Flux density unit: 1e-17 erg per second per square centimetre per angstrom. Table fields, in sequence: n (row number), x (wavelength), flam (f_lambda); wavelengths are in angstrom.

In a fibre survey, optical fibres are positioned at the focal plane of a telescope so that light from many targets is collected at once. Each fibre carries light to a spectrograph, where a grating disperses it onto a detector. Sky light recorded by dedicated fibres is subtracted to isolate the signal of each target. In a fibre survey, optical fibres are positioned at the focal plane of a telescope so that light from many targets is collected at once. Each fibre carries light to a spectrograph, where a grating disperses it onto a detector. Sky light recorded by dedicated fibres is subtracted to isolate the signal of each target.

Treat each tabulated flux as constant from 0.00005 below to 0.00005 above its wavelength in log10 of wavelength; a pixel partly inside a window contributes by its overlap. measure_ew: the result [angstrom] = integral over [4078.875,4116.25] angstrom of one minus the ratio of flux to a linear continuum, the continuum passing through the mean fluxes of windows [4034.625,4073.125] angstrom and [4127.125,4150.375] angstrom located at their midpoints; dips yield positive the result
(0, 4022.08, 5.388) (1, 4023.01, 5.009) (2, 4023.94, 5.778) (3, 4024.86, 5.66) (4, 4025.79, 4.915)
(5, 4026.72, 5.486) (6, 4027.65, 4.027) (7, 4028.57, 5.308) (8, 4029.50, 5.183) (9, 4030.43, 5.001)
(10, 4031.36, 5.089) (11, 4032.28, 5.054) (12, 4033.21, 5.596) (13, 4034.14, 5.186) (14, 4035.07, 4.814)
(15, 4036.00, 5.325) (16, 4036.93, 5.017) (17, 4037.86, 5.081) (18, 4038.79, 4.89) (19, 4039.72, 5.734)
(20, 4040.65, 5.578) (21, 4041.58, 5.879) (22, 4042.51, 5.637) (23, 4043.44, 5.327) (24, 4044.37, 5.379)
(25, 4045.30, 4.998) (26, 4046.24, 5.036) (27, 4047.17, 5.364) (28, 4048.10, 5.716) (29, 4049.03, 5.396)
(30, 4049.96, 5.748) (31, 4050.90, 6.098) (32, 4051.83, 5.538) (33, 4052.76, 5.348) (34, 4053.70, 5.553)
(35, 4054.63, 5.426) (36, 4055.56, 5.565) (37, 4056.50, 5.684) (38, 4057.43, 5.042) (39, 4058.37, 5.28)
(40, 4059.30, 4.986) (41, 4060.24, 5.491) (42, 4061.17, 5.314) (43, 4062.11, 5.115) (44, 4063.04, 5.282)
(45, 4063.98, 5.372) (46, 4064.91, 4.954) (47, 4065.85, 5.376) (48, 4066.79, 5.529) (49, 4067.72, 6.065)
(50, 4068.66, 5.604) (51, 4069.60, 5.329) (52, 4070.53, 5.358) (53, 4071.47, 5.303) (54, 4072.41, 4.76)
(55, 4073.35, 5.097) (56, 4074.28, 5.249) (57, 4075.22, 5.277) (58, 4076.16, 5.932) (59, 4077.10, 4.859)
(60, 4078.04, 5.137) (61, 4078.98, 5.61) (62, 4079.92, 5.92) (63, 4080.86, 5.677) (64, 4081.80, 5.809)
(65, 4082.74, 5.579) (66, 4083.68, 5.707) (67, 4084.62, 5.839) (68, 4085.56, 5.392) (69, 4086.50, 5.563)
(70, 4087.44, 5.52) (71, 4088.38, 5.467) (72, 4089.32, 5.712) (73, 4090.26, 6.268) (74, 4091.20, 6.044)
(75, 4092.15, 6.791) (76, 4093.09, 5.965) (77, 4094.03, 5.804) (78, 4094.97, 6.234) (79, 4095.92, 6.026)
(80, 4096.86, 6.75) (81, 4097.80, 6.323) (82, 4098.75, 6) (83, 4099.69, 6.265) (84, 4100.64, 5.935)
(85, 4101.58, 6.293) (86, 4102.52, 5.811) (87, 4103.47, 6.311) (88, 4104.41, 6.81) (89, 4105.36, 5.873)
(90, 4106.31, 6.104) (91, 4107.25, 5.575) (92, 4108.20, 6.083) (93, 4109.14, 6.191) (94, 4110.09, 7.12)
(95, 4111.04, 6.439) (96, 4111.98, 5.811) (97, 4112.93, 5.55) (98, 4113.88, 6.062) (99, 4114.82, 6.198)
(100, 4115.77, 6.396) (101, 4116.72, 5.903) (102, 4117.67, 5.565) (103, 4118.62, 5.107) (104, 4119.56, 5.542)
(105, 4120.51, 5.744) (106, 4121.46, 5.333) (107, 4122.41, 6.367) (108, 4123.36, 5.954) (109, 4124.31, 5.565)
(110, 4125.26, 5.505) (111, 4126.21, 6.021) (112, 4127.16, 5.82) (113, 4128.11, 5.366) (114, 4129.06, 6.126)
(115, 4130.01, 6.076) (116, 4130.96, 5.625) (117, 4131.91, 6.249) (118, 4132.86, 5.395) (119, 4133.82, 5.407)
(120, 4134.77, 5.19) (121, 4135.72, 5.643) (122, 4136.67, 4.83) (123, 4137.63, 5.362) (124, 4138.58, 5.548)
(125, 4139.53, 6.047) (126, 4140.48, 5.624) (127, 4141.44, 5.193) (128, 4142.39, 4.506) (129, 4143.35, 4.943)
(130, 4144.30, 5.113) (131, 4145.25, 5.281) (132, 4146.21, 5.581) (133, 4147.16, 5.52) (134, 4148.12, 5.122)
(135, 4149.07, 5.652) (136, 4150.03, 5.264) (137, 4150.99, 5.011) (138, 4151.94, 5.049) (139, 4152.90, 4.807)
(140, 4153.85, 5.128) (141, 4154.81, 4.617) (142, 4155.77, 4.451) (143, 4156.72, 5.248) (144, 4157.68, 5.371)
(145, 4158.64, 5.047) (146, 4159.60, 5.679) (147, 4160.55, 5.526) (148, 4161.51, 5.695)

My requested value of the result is -4.2 angstrom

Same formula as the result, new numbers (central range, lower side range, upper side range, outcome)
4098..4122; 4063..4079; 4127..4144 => -2.6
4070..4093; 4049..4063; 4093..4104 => 1.1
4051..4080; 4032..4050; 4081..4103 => 1.3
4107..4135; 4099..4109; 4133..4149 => -0.5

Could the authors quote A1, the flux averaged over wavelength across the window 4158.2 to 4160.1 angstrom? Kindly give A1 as 5.39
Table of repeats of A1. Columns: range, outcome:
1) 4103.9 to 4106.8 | 6.26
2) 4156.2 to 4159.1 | 5.21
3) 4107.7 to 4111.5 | 6.44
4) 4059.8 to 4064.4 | 5.31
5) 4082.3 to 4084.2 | 5.65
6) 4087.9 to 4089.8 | 5.61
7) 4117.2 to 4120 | 5.42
